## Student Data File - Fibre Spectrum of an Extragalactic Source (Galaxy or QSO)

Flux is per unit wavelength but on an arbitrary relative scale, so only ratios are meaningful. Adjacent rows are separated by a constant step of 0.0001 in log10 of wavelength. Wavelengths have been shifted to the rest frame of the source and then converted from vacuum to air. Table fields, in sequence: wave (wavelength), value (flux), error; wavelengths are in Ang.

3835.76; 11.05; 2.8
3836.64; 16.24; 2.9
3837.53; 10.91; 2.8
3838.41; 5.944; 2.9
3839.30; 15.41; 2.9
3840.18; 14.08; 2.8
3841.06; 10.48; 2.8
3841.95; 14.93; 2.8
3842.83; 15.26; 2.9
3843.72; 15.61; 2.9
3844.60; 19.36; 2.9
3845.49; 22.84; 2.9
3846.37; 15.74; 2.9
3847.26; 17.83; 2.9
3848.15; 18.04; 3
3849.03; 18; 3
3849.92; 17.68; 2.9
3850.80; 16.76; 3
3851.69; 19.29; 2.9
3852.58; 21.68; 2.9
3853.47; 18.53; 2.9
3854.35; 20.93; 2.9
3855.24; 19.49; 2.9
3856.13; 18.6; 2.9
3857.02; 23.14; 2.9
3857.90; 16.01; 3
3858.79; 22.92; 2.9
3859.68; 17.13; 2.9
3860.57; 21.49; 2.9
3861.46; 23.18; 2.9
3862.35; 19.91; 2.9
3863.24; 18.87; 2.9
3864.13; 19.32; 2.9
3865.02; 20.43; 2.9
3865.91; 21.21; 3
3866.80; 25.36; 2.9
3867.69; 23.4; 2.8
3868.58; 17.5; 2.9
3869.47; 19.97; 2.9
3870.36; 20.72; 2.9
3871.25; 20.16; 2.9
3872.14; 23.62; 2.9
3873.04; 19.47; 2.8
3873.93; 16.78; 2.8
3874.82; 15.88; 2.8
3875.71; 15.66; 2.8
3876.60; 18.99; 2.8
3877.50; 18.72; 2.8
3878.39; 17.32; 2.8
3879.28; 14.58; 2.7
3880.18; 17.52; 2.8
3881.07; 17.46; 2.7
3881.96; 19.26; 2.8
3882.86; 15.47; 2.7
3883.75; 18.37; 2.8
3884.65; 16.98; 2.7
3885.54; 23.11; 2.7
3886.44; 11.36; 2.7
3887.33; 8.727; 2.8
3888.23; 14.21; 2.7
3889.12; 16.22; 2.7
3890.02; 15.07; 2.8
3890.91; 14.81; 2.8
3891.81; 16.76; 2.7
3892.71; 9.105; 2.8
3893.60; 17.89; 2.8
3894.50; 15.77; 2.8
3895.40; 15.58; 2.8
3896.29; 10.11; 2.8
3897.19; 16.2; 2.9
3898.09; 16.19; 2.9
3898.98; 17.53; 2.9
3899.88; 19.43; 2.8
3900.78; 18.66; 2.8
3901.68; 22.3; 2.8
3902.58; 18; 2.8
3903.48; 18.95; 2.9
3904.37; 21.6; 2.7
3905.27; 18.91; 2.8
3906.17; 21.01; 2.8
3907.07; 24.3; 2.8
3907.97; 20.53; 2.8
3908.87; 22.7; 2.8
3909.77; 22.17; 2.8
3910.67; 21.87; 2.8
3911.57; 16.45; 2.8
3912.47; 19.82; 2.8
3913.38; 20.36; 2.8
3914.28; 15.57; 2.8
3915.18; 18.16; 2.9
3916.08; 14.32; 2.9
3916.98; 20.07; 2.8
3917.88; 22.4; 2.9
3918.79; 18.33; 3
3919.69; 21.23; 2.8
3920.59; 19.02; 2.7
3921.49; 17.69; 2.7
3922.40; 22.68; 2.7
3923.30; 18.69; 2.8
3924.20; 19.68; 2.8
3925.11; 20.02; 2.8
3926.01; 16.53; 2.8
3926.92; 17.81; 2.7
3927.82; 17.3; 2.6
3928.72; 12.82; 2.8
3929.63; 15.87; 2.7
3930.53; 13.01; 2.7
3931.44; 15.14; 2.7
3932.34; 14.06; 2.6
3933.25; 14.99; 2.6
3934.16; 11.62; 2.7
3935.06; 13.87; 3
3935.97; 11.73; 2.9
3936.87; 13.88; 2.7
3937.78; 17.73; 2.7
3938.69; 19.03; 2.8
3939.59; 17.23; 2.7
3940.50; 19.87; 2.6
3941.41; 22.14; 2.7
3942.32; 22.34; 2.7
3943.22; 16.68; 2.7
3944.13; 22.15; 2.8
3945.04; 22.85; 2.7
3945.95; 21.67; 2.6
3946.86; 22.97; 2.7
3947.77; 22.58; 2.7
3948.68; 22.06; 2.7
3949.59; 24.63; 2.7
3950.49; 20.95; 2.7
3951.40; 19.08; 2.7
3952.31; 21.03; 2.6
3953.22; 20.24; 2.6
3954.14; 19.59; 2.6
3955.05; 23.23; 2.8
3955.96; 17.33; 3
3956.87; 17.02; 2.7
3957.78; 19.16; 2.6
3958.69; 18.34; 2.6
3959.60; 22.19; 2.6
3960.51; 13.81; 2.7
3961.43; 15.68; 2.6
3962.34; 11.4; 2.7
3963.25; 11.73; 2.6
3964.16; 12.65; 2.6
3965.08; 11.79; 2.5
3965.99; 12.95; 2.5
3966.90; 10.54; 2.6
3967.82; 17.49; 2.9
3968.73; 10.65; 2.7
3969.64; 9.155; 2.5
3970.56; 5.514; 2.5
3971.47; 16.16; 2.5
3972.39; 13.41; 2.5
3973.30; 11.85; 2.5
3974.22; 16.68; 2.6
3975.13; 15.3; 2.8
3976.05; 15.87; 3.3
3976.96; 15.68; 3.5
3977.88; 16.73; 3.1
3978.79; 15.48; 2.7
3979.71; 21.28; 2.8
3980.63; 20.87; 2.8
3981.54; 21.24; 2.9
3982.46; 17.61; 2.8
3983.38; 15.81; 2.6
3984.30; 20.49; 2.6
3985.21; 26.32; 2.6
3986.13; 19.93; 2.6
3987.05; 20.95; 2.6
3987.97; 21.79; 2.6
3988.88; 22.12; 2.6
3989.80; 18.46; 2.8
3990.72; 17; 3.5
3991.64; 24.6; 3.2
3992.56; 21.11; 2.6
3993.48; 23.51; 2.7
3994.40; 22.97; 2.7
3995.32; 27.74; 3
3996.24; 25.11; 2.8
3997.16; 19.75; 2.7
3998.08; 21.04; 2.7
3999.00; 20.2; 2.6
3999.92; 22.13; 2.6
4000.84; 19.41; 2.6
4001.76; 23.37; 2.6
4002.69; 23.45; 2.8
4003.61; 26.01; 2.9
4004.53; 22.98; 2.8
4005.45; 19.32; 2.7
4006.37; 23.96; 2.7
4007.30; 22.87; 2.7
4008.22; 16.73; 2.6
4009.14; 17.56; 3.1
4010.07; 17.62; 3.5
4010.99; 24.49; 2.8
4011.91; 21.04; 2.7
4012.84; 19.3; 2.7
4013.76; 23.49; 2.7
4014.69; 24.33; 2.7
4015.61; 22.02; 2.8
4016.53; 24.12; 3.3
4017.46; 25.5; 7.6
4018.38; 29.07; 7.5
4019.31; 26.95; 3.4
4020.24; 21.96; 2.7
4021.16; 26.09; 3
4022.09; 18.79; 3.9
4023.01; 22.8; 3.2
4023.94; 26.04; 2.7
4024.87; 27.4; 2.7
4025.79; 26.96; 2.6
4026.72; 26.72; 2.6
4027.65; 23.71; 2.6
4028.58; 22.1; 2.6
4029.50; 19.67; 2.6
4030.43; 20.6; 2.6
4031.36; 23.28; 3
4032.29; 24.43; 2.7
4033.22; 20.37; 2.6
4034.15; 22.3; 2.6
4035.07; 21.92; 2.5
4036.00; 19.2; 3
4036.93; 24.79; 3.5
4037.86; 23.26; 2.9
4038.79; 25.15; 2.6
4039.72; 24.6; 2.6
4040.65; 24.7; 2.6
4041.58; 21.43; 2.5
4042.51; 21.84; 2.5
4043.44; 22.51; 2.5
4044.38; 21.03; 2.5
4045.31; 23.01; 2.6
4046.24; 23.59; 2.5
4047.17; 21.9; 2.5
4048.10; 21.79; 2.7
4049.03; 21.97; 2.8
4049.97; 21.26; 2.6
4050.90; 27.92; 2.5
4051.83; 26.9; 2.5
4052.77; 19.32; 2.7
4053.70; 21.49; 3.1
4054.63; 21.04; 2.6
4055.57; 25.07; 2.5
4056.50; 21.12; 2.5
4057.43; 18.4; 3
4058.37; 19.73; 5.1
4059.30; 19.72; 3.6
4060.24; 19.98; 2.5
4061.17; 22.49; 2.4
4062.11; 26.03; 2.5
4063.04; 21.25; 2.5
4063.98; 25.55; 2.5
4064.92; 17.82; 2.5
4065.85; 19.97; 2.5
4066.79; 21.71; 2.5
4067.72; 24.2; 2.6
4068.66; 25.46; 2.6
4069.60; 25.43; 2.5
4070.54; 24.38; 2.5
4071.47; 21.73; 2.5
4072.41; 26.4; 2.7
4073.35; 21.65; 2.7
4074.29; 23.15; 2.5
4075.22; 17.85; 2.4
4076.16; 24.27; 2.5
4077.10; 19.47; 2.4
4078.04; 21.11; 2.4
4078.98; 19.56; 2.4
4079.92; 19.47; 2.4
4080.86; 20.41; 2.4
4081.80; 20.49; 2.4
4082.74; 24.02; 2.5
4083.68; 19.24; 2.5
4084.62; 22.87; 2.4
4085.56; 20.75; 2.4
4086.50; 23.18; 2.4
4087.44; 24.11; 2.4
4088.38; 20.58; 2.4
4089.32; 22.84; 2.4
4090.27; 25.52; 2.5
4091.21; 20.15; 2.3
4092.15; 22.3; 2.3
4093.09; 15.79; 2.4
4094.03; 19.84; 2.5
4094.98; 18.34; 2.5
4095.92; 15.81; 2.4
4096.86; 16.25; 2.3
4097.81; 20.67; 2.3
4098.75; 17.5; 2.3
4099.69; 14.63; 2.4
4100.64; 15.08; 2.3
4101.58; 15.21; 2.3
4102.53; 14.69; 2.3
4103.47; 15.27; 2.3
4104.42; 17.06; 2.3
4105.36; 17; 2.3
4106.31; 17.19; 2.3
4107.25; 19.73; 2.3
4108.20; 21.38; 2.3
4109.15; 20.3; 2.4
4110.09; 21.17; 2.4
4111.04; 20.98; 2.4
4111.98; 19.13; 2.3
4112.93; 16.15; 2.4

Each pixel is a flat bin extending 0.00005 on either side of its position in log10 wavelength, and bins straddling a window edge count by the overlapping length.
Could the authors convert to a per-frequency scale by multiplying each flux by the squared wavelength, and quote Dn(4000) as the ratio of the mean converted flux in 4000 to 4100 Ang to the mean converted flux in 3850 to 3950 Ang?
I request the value 1.3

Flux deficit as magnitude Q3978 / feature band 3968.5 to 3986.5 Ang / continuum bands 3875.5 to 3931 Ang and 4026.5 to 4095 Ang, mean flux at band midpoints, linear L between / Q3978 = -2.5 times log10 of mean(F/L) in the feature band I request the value 0.209 mag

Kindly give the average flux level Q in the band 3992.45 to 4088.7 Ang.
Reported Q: 22.5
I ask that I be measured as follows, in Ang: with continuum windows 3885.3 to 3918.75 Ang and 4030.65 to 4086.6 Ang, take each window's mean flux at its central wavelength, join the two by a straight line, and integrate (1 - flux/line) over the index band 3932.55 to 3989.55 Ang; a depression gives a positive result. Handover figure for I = 5.5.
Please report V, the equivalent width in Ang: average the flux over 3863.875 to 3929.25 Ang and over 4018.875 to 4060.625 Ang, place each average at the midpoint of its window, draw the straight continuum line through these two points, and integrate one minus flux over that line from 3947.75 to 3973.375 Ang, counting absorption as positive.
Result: 5.0 Ang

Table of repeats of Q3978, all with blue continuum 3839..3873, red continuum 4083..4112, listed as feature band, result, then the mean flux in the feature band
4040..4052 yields -0.20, 23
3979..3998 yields -0.12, 21.3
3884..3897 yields 0.28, 14.8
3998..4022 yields -0.17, 22.5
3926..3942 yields 0.21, 15.8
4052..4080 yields -0.14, 21.9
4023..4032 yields -0.24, 24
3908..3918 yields -0.01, 19.4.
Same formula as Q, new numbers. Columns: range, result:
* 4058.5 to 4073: 22.7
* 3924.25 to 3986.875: 17.2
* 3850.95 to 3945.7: 18.3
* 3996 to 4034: 22.7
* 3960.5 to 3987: 15.4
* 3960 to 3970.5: 12.3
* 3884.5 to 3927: 18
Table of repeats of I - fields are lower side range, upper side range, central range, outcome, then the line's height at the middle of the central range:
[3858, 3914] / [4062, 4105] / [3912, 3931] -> 0.6 Ang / 18.8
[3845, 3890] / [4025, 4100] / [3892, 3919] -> 1.2 Ang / 19.3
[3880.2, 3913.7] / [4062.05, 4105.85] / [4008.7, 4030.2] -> -4.2 Ang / 19.5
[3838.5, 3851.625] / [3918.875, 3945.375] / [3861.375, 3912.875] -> -4.1 Ang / 16.9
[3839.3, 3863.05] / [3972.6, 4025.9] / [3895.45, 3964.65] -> 5.4 Ang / 20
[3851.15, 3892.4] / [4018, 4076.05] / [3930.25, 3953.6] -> 1.9 Ang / 20.3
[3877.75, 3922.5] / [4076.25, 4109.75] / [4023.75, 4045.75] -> -4.9 Ang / 18.9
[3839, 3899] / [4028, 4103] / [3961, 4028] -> 0.9 Ang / 20.1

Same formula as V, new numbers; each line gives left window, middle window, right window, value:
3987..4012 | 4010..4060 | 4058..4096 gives -2.8 Ang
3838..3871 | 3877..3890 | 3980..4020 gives 2.0 Ang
